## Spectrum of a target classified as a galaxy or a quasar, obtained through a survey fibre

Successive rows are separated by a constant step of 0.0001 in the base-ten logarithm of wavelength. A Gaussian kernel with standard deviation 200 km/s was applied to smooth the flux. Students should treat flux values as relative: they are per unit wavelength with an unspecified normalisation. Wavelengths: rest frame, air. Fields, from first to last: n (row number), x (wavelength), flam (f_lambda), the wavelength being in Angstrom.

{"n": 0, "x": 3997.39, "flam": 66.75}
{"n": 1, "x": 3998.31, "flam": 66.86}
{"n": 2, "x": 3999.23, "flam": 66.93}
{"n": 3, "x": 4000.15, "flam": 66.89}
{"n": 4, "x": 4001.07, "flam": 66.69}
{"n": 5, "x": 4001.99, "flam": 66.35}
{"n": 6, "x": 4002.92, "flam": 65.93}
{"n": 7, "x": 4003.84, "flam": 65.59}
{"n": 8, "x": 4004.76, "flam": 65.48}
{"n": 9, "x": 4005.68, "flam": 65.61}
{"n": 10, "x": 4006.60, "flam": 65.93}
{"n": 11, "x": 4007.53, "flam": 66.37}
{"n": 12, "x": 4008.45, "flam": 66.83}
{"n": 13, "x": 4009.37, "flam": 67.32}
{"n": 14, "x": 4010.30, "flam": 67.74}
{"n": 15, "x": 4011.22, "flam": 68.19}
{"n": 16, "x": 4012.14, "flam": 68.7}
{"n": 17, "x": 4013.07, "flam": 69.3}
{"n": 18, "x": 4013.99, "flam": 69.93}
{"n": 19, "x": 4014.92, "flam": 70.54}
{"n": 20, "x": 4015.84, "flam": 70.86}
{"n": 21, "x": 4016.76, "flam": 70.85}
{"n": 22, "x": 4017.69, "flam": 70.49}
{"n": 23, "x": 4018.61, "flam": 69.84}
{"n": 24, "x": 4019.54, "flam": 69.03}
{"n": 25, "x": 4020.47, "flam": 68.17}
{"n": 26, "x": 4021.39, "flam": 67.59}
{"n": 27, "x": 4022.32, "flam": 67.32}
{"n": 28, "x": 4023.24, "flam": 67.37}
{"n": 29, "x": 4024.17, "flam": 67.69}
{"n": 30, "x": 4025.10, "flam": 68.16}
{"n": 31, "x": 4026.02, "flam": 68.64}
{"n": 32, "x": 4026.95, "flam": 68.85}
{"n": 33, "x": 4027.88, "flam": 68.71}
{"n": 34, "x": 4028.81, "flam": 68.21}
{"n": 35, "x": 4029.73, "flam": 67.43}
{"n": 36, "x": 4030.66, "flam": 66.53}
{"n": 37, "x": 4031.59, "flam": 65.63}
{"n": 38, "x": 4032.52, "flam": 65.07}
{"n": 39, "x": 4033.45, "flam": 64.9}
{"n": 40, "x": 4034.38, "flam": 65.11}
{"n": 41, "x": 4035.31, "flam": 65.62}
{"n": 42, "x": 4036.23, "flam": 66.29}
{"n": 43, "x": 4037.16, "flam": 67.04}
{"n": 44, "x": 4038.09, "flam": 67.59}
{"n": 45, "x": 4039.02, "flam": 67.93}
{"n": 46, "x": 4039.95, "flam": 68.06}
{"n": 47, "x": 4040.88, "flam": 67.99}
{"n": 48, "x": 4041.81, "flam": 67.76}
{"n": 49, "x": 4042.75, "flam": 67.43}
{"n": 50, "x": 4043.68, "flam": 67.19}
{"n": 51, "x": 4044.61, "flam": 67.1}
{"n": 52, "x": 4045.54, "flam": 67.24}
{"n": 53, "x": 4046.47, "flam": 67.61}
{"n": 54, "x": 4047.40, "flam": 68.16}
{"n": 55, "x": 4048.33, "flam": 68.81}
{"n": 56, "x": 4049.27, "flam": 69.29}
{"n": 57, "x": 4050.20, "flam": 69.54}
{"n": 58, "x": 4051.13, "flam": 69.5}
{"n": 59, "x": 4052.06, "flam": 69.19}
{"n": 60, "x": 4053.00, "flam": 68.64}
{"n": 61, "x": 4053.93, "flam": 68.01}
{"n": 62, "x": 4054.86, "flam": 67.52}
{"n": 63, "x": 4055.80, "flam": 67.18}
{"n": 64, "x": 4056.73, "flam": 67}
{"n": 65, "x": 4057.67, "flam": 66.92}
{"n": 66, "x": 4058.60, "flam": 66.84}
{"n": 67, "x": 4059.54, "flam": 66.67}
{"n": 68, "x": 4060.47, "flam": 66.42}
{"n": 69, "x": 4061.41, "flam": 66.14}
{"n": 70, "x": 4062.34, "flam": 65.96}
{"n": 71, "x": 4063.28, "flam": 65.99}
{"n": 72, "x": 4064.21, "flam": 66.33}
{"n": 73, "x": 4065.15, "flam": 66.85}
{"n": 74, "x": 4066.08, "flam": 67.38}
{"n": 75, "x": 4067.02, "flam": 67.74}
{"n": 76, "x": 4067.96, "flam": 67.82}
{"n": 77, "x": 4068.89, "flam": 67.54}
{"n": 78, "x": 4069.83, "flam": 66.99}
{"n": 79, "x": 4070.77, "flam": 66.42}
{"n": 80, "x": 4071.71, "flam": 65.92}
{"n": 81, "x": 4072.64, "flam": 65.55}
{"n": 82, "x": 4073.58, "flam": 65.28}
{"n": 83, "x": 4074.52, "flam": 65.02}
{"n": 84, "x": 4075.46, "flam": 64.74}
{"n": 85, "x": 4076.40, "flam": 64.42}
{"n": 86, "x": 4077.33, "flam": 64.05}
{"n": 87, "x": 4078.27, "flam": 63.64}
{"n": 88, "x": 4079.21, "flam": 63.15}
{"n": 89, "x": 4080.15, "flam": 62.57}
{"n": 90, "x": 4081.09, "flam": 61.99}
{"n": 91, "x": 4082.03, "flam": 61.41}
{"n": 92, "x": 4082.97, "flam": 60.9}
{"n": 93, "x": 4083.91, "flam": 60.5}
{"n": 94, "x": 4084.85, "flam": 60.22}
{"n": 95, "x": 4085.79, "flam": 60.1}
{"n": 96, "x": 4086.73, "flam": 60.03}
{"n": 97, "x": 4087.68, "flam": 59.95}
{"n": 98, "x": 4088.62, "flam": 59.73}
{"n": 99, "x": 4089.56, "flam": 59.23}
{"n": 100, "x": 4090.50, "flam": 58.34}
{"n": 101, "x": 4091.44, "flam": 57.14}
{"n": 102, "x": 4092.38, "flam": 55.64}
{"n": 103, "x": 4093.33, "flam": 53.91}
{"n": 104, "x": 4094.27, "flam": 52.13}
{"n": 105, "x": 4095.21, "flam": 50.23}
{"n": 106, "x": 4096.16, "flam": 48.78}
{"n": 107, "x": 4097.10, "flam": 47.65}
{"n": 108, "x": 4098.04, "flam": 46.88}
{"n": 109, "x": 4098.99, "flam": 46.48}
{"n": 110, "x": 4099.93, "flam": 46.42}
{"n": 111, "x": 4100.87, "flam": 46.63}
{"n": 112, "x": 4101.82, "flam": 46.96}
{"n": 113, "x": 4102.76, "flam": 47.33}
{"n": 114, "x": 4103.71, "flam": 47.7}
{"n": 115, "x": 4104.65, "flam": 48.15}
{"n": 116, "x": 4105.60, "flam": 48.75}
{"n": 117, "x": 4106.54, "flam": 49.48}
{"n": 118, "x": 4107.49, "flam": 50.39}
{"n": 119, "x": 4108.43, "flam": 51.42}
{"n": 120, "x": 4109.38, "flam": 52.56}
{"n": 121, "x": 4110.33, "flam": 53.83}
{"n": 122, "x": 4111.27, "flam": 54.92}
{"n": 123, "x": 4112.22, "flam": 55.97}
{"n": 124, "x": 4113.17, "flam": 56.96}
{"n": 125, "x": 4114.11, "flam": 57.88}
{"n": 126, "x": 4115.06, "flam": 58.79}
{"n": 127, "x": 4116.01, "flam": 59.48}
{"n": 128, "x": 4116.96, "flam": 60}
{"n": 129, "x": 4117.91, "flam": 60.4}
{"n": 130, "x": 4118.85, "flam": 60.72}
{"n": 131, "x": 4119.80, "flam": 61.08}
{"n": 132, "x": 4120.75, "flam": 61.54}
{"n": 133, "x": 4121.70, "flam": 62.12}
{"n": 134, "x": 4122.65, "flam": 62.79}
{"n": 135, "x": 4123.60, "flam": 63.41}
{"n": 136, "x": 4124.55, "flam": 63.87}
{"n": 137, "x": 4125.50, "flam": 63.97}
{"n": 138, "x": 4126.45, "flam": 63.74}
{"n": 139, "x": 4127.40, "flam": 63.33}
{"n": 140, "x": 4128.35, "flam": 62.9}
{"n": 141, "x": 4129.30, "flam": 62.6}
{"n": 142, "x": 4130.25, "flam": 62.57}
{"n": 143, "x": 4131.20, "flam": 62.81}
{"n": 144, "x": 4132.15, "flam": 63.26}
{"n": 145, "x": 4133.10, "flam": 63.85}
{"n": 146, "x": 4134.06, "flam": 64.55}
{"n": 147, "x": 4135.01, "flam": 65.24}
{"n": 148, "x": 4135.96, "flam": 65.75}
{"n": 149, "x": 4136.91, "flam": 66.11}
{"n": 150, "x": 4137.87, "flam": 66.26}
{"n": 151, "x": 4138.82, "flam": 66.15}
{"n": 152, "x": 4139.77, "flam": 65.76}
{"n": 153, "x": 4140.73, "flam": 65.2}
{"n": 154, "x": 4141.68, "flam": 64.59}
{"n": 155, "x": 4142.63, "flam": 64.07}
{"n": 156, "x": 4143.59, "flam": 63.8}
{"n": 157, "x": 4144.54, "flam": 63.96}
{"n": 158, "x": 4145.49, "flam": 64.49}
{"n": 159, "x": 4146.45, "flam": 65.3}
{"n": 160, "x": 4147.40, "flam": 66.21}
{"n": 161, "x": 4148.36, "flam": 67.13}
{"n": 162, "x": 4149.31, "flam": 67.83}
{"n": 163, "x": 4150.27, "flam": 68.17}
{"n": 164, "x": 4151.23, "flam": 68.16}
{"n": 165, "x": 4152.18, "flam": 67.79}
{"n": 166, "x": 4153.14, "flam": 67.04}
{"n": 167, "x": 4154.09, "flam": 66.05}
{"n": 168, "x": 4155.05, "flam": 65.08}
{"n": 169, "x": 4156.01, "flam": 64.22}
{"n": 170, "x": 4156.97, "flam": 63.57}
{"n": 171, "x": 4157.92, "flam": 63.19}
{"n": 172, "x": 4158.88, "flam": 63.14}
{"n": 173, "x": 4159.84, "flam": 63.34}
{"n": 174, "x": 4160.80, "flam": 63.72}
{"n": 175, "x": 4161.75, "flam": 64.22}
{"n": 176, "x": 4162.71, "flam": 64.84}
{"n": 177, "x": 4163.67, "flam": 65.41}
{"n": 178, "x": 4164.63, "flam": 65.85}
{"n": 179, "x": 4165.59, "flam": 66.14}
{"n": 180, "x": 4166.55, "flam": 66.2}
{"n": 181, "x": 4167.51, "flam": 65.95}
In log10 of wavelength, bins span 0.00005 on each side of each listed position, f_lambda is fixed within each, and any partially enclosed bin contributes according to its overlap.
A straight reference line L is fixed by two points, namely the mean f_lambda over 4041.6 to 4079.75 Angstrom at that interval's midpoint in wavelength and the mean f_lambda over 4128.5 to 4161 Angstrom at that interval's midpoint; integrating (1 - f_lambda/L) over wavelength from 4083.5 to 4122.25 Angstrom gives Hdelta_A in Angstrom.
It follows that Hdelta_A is 6.7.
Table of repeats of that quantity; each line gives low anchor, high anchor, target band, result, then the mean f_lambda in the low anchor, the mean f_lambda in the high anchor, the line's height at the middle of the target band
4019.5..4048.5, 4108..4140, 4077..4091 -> 0.7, 67.4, 61.4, 64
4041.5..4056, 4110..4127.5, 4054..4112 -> 4.7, 68.1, 60.2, 64.3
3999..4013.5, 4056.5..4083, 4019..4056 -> -0.8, 66.8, 65.5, 66.2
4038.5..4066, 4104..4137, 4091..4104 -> 2.6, 67.6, 59.5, 62.2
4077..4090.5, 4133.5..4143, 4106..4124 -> 1.7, 61.1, 65.4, 63.5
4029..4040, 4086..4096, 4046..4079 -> -2.9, 66.5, 56.4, 61.5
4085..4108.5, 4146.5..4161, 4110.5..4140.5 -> -1.6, 52.1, 65.7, 58.9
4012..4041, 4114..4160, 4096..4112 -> 3.9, 68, 64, 65.2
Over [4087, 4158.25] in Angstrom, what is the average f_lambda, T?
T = 59.5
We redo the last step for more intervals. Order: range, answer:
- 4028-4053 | 67.4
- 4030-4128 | 61.5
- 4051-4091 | 64.7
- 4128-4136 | 63.6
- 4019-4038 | 67.2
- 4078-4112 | 54.3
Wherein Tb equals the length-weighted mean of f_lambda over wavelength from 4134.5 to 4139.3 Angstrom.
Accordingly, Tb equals 66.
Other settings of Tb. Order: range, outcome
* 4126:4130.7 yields 63.1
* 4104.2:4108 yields 49.3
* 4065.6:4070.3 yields 67.5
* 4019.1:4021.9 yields 68.2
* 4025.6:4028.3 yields 68.6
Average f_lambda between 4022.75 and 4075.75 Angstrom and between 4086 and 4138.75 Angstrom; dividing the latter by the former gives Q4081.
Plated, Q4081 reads 0.85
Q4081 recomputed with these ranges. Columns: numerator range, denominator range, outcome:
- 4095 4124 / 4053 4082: 0.82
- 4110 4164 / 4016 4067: 0.94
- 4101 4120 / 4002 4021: 0.79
